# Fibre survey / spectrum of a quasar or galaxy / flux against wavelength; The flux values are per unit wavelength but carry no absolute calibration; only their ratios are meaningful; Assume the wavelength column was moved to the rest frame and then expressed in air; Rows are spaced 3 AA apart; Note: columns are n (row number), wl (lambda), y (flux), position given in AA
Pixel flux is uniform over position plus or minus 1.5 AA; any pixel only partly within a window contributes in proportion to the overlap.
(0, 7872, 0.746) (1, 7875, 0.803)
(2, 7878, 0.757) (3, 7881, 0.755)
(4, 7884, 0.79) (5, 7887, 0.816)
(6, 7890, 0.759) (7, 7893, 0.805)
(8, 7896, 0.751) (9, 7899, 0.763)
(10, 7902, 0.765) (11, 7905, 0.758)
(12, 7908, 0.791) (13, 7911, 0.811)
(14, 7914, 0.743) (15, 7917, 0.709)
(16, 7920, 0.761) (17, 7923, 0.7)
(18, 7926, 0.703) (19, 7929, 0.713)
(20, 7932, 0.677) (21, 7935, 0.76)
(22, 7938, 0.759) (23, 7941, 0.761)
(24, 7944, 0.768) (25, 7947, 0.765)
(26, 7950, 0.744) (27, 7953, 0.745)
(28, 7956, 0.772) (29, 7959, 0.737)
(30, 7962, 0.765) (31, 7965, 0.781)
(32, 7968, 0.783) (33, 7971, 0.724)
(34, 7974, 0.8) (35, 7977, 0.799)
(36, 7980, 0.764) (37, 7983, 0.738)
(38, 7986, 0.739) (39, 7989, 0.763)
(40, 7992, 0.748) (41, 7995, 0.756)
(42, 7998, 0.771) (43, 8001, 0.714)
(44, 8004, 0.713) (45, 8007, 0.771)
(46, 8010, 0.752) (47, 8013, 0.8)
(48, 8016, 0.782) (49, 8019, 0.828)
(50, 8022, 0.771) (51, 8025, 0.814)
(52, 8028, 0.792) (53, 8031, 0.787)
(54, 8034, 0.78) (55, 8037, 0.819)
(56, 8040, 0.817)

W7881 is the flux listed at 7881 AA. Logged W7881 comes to 0.755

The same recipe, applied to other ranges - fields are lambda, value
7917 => 0.709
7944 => 0.768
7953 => 0.745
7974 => 0.8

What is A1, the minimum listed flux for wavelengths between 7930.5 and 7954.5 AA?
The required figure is 0.677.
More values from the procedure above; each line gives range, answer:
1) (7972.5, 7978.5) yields 0.799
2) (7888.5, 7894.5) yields 0.759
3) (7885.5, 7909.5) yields 0.751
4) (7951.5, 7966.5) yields 0.737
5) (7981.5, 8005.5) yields 0.713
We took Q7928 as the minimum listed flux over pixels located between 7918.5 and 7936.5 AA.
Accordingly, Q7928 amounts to 0.677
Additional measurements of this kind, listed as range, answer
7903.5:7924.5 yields 0.7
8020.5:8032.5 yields 0.771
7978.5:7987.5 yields 0.738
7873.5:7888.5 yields 0.755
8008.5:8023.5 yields 0.752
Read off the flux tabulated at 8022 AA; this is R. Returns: 0.771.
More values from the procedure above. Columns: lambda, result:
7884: 0.79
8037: 0.819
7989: 0.763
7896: 0.751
